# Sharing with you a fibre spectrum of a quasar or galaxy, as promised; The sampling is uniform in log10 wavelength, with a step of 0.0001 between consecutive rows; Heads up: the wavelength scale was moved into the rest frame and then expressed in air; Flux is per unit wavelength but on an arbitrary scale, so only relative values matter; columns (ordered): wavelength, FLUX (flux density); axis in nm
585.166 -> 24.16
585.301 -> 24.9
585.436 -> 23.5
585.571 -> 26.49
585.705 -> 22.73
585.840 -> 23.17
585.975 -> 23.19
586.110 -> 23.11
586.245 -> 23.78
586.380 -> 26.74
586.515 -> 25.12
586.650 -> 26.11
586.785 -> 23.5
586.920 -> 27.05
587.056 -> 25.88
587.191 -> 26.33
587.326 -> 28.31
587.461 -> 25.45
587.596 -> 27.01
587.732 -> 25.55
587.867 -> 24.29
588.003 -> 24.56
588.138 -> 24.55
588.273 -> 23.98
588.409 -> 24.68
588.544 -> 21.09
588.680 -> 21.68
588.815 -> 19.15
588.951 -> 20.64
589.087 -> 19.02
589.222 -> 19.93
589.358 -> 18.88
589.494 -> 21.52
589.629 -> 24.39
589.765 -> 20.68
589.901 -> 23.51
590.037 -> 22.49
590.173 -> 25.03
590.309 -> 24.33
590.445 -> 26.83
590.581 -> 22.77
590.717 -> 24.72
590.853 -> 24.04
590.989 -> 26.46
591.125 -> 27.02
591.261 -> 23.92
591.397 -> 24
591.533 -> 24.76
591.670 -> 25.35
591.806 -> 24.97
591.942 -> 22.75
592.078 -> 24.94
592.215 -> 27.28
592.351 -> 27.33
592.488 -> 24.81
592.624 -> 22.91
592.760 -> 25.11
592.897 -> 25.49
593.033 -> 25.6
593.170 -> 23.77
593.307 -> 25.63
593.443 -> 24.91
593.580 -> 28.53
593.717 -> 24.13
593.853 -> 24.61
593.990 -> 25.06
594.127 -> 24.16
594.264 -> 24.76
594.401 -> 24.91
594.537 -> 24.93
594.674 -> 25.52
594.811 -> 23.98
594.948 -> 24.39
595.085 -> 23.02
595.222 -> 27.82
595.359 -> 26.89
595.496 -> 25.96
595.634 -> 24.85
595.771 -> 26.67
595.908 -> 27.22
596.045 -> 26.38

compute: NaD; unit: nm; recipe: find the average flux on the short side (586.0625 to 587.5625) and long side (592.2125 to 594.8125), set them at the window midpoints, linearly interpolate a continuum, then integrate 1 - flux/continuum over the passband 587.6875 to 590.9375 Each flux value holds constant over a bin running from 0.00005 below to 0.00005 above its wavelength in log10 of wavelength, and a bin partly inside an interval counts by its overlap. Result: 0.33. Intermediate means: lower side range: 25.7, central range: 22.8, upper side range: 25.2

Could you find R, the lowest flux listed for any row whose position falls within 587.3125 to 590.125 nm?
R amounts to 18.88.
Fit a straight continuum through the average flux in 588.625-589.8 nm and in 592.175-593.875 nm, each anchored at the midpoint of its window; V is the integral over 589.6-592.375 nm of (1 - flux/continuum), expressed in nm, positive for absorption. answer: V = -0.21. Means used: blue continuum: 20.6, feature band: 24.6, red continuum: 25.4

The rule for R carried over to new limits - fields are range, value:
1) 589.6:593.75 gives 20.68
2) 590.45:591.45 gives 22.77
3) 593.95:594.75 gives 24.16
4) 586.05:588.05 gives 23.11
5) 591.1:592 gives 22.75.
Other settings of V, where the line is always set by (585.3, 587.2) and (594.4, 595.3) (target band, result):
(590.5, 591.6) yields 0.01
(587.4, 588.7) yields 0.02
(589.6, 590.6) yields 0.04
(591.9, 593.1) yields -0.01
